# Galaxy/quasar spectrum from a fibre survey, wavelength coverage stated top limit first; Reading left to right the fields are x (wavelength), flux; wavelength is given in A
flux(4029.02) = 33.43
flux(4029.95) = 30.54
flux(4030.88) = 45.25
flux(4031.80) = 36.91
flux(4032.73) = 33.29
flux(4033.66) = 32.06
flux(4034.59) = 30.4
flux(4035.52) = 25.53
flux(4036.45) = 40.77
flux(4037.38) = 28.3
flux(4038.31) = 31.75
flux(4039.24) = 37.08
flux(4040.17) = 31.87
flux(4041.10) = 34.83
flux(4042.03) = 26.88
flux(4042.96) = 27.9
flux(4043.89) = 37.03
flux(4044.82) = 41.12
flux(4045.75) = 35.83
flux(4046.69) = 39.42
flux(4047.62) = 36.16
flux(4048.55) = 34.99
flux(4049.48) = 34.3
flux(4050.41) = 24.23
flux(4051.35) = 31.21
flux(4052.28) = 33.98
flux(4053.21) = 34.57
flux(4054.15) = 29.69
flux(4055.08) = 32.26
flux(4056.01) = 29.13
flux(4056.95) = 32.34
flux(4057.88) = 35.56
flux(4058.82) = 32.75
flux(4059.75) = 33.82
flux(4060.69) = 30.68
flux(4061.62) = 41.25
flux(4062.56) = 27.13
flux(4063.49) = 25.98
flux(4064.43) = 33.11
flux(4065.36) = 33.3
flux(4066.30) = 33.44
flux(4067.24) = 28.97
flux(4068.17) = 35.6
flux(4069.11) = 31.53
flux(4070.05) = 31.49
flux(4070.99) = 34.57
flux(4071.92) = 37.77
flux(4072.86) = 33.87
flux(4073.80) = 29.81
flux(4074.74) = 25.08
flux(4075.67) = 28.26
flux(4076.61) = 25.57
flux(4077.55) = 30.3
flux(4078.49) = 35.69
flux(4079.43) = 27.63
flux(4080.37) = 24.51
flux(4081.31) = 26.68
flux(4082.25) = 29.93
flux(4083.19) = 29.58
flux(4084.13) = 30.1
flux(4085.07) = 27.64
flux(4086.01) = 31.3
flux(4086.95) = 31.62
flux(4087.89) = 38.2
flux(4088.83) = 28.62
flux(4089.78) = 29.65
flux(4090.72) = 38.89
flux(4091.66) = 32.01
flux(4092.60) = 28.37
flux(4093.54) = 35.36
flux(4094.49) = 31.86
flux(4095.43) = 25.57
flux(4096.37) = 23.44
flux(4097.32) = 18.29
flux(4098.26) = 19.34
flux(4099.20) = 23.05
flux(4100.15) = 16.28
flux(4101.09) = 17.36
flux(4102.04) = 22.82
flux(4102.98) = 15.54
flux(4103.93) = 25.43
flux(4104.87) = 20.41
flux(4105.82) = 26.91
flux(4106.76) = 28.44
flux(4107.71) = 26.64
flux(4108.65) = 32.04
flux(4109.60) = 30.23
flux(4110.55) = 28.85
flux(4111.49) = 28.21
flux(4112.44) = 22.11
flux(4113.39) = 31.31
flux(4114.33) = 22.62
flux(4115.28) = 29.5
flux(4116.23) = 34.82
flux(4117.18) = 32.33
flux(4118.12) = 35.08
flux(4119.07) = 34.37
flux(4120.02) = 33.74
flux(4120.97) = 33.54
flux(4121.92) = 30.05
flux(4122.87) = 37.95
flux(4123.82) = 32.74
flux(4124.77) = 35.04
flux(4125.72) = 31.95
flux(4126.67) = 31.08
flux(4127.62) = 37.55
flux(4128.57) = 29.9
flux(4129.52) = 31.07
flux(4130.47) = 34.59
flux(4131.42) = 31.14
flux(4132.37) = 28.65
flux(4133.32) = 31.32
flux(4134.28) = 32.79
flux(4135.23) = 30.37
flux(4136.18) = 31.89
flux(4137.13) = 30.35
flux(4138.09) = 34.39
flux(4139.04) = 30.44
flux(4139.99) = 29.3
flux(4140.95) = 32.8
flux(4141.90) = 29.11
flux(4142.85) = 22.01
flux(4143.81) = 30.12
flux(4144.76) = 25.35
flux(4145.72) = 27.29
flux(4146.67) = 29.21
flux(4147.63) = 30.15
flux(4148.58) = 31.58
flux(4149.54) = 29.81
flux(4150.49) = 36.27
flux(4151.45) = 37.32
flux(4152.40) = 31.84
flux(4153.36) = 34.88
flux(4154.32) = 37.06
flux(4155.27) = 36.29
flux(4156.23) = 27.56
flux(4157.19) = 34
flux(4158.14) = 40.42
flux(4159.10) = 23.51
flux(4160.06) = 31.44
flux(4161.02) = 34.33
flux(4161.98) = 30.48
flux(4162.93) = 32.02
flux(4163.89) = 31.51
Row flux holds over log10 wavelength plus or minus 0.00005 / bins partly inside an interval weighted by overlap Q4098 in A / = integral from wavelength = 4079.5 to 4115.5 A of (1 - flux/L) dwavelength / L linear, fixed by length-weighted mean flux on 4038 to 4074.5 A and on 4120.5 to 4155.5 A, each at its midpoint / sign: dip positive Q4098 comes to 5.9 A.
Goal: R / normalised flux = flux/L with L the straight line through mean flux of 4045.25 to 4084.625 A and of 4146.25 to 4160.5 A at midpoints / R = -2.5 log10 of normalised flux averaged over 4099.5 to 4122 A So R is 0.18 mag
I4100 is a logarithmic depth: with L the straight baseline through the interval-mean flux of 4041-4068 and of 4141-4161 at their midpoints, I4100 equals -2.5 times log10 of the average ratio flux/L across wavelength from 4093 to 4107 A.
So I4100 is 0.350 mag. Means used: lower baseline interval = 32.8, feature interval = 23.3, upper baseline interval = 31.4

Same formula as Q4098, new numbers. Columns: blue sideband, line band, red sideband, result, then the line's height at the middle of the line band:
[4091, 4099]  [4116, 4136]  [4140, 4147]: -3.74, 27.6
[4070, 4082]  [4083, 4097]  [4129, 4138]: -0.15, 30.4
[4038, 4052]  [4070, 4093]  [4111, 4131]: 1.50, 32.8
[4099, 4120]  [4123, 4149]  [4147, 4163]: -0.58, 30.3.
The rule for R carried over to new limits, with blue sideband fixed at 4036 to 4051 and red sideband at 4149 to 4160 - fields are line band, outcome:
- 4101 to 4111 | 0.31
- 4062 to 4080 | 0.09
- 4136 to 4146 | 0.14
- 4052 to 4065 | 0.05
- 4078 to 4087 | 0.15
